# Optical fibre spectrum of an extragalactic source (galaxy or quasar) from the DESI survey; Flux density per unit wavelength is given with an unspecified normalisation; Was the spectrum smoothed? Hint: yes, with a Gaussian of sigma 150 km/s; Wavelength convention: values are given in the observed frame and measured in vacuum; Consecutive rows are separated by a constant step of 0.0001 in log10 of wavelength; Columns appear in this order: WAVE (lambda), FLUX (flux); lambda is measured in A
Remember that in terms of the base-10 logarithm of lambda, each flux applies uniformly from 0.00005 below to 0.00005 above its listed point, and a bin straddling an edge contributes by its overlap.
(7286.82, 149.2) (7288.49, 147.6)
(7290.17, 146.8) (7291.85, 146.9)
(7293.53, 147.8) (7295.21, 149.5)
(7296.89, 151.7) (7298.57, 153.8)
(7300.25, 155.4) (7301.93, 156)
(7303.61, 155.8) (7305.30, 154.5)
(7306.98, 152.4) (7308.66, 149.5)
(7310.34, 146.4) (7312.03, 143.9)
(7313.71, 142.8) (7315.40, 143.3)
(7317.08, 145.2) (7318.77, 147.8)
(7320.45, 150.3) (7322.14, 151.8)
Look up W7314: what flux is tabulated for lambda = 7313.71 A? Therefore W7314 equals 142.8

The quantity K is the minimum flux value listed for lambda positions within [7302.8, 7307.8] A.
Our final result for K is 152.4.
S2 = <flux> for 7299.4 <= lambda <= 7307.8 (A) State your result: 155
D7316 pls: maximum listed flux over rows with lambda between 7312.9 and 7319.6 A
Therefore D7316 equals 147.8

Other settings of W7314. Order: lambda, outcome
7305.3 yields 154.5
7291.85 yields 146.9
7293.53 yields 147.8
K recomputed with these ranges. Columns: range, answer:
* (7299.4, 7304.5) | 155.4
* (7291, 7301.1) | 146.9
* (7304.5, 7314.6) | 142.8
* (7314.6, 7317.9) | 143.3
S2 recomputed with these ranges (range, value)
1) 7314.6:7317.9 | 144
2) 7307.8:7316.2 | 145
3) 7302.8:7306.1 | 155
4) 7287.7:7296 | 148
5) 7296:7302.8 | 154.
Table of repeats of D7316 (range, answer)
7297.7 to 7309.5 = 156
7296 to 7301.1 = 155.4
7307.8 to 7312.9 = 149.5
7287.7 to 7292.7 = 147.6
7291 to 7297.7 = 151.7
